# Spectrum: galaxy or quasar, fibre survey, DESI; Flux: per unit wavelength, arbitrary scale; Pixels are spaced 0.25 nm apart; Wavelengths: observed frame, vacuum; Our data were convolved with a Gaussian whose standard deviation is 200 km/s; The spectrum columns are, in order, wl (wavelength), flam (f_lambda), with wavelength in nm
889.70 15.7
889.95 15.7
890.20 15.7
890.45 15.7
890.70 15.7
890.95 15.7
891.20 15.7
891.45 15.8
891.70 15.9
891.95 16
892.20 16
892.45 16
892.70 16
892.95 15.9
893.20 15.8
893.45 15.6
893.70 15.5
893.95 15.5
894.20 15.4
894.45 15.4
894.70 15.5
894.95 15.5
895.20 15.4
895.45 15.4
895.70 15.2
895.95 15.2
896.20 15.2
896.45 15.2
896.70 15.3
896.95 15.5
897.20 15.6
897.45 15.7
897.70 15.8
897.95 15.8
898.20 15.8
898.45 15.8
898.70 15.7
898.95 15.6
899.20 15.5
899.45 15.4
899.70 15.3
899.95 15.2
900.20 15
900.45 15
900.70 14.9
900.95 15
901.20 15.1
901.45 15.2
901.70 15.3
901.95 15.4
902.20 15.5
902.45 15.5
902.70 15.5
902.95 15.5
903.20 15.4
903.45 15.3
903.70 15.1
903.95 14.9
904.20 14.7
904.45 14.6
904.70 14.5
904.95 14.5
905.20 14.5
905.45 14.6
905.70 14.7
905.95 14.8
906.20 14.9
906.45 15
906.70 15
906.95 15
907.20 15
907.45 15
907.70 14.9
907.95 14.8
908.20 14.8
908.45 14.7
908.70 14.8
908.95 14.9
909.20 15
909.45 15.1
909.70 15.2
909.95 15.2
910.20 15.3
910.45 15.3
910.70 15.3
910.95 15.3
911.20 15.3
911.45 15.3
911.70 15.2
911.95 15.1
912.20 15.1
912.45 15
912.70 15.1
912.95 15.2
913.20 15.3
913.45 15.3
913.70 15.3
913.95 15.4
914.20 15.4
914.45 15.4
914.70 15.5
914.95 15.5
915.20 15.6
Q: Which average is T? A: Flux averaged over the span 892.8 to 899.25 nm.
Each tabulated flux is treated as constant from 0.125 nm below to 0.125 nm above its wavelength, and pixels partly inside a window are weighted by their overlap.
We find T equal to 15.5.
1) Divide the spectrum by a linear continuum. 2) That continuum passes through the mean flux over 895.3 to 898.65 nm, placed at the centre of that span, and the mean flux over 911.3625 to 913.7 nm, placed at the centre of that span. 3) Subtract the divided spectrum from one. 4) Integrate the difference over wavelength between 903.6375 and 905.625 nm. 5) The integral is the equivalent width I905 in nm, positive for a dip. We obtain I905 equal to 0.09 nm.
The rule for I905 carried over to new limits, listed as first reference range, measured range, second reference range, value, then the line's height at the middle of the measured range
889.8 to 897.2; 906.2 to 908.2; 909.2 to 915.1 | 0.05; 15.4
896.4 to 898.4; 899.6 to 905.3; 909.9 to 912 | 0.15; 15.5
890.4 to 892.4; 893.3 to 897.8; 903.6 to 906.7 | 0.02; 15.5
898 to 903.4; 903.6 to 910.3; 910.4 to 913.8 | 0.18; 15.3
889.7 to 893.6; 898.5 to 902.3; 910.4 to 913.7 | 0.07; 15.6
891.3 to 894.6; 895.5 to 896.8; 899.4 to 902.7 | 0.03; 15.5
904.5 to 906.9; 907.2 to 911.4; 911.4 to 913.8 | -0.03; 15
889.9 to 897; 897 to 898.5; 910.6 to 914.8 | -0.02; 15.5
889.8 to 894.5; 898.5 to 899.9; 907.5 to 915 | 0.00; 15.5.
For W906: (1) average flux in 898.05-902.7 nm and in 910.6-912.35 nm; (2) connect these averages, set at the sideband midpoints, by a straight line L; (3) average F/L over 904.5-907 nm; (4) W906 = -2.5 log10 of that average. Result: 0.04 mag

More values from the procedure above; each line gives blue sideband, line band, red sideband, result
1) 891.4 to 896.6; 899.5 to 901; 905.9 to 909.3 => 0.01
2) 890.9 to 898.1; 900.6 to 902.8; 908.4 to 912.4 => 0.01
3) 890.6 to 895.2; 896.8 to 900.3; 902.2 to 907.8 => -0.01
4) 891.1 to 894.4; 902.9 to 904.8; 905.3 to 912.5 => 0.02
